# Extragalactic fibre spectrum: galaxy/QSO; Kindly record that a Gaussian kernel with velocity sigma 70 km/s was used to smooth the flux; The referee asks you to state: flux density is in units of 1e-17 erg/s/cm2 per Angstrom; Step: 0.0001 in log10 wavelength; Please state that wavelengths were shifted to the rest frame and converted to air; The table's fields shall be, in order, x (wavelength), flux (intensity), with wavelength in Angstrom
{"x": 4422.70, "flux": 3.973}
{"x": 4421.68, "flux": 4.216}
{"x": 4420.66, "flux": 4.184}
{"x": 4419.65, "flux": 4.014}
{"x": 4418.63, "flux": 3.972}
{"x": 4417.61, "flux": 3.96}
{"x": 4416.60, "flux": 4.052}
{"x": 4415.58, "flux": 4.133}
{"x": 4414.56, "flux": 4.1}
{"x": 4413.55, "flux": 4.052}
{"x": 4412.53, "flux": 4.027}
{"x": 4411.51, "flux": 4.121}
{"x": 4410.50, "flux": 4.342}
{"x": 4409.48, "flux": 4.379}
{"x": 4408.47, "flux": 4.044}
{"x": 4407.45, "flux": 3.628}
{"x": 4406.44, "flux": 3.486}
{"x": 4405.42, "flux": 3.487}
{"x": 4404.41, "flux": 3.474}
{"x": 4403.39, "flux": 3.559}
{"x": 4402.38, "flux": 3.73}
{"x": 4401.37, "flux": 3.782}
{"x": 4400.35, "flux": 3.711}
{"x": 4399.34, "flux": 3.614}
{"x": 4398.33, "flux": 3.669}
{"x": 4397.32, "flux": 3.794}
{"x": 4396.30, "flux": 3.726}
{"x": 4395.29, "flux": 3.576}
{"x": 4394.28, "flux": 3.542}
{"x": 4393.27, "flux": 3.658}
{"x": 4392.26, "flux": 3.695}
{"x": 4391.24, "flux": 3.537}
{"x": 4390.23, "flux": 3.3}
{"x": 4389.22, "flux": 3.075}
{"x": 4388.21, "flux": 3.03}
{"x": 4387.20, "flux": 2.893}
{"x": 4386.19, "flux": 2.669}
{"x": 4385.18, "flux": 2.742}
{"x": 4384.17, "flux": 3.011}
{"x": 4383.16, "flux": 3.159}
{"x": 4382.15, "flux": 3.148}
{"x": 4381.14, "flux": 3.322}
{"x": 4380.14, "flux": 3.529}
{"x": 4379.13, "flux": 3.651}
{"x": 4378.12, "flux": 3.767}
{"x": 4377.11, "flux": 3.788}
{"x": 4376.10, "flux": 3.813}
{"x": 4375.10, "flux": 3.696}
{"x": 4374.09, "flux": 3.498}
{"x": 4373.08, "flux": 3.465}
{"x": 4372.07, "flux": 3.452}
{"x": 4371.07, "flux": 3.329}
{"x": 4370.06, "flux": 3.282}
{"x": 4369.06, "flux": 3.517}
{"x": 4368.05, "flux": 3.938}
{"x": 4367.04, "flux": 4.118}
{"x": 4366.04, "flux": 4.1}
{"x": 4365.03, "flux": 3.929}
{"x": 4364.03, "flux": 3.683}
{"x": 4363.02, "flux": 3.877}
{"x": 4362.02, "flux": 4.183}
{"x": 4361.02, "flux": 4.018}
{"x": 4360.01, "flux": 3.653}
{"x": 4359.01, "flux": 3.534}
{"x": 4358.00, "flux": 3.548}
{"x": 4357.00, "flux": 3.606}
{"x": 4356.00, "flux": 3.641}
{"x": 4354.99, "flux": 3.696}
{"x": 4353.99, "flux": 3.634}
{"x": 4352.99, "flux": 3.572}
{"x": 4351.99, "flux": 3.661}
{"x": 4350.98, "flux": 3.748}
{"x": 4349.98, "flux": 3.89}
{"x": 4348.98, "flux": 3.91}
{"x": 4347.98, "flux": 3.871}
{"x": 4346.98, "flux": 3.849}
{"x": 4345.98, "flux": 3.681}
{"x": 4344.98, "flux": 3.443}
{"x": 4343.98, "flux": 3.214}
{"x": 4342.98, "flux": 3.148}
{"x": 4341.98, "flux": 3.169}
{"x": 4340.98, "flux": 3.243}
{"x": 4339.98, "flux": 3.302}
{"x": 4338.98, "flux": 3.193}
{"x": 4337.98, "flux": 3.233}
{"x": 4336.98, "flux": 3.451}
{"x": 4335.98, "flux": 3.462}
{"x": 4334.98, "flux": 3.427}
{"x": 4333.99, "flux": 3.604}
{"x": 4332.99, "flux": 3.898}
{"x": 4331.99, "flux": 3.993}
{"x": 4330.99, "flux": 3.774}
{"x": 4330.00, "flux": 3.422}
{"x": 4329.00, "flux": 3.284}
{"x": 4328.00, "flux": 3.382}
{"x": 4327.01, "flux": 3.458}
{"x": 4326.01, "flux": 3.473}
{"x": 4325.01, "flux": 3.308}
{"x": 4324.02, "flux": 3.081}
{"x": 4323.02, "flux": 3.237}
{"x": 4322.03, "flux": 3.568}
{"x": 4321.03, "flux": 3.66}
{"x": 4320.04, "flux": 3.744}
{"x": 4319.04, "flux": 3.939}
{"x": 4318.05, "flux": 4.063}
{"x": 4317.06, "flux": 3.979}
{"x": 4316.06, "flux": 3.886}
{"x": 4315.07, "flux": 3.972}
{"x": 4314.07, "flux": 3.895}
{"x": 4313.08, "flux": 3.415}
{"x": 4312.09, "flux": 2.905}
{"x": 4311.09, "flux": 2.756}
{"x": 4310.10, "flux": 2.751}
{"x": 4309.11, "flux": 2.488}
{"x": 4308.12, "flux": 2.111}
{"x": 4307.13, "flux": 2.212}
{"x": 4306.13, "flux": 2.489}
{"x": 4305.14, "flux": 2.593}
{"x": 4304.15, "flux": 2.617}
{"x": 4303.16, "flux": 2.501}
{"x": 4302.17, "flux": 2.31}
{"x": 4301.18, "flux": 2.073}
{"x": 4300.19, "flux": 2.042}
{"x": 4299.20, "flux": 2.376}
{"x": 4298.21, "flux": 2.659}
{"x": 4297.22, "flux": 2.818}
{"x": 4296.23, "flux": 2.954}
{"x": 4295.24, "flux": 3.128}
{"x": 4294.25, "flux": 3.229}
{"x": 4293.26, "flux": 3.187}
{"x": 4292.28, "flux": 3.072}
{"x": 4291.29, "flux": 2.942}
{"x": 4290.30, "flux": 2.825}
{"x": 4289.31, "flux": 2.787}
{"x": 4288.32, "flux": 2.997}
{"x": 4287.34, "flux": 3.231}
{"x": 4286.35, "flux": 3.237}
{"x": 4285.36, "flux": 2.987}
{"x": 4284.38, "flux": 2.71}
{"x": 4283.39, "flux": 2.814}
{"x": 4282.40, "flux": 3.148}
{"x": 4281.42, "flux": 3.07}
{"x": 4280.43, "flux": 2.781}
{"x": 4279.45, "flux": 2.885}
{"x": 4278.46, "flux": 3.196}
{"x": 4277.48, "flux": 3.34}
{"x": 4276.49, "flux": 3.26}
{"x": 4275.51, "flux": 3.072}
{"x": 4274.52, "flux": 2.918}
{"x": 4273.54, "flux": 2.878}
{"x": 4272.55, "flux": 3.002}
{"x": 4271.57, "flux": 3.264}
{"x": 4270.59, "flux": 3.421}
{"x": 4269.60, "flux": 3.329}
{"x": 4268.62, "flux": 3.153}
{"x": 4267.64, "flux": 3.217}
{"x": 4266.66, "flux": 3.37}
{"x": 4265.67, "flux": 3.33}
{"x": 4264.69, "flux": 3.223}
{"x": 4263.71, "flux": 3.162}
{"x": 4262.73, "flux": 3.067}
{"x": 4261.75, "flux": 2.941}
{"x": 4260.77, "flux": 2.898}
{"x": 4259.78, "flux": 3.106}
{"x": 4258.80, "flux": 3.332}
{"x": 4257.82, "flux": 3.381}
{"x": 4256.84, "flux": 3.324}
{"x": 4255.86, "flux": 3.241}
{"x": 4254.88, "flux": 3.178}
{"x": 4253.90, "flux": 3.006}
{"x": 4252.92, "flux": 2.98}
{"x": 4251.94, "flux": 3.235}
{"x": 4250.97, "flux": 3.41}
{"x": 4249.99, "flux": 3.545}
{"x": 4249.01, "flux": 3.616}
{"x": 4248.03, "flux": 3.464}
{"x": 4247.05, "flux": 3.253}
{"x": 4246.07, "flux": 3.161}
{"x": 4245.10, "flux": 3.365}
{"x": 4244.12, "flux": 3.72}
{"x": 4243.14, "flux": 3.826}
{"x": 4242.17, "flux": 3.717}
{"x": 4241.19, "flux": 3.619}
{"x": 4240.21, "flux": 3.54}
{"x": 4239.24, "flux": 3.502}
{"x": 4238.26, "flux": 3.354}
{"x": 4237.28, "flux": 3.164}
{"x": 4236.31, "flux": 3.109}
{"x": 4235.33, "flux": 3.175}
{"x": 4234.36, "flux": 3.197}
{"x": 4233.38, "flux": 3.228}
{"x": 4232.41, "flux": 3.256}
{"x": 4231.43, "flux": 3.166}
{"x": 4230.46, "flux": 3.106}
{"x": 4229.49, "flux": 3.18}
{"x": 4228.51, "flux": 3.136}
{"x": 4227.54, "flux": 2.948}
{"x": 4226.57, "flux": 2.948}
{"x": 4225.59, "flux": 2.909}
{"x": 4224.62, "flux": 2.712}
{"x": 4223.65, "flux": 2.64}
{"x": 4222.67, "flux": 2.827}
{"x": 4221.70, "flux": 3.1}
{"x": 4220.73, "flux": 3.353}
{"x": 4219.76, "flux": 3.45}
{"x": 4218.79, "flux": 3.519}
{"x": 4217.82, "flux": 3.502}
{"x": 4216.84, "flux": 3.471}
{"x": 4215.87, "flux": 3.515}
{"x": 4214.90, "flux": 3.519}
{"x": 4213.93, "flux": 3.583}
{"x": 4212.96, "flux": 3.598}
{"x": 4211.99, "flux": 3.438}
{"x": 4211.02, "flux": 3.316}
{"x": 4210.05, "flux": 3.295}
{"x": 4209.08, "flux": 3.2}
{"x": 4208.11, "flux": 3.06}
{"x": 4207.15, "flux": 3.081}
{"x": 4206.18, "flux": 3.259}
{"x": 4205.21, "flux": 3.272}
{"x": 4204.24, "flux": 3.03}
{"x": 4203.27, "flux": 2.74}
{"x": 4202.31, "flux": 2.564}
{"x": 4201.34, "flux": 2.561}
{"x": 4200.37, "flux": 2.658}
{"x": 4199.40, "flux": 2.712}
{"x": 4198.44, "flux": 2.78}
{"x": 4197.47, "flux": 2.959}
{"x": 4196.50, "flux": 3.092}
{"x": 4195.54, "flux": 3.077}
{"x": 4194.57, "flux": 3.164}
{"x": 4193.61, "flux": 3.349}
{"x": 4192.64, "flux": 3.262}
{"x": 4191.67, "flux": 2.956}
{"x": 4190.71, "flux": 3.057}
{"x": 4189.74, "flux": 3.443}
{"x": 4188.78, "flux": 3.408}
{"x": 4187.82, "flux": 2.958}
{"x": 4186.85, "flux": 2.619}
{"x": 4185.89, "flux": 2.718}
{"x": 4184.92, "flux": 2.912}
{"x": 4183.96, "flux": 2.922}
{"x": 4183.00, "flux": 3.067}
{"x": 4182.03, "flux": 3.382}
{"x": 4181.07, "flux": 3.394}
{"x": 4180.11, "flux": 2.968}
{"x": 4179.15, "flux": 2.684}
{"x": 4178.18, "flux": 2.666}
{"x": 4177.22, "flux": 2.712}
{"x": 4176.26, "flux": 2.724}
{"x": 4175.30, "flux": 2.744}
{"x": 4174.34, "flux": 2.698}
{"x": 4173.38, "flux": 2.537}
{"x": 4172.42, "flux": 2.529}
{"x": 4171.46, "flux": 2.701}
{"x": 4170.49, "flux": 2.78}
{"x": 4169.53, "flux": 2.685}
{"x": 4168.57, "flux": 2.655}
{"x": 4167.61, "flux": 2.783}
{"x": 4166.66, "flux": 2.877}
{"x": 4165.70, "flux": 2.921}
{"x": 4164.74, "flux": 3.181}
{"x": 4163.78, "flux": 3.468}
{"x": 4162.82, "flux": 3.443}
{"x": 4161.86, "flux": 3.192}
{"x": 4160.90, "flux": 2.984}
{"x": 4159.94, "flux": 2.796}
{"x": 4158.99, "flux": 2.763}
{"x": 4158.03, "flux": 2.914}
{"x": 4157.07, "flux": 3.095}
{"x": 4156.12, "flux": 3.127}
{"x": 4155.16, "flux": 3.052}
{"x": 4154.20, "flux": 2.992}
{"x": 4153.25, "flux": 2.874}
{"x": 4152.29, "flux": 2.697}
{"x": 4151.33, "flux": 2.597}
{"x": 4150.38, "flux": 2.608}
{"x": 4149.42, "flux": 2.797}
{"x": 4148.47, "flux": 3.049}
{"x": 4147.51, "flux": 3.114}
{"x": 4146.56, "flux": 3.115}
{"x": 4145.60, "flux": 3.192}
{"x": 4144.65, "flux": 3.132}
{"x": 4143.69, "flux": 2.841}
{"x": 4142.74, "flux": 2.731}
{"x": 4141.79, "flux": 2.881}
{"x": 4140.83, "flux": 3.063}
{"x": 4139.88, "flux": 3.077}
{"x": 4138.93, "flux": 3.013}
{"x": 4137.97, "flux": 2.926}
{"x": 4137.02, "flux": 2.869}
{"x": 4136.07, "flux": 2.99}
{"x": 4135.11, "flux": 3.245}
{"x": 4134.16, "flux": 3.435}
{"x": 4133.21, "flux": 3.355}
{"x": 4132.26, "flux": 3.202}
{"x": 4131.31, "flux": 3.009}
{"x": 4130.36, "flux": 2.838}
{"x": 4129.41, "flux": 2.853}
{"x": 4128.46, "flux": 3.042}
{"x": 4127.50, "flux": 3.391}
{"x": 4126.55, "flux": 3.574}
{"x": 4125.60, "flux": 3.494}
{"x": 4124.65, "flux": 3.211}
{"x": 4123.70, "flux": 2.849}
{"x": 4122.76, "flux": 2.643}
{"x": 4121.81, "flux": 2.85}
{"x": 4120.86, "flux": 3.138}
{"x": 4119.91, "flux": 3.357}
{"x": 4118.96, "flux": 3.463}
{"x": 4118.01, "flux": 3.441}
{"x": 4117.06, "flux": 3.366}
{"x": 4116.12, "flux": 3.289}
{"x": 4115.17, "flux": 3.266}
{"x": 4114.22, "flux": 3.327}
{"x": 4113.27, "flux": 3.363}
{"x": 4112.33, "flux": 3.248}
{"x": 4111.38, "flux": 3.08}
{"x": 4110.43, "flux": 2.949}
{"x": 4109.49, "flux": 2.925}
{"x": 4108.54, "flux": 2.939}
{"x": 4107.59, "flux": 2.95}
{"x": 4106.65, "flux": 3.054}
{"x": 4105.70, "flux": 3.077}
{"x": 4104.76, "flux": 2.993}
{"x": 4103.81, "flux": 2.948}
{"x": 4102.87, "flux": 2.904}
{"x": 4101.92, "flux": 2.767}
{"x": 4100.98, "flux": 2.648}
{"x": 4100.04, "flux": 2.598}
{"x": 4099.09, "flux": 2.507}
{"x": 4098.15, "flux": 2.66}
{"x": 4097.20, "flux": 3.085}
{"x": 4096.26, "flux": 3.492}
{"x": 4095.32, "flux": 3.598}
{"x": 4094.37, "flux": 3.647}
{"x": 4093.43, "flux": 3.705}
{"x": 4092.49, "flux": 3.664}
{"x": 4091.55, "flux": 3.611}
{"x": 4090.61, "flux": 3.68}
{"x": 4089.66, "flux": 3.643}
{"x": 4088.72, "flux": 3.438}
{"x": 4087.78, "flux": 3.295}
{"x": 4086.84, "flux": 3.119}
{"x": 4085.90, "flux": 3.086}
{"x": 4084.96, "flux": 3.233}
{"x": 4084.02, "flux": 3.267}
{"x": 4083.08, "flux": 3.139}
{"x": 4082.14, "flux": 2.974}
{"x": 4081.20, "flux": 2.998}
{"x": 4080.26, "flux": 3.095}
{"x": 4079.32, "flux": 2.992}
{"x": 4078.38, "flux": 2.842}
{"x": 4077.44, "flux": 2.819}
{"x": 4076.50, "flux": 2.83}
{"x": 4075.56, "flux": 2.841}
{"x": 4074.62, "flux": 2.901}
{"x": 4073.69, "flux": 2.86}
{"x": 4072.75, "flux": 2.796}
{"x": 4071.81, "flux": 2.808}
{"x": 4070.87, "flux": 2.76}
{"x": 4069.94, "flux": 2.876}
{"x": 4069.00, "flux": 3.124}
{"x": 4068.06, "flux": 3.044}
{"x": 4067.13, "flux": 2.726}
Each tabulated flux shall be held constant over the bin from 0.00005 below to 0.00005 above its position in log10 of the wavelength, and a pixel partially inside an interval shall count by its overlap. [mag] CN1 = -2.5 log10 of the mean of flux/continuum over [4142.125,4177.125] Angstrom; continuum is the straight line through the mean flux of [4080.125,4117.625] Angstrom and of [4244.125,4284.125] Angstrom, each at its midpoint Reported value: 0.10 mag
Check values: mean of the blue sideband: 3.17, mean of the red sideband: 3.19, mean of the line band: 2.9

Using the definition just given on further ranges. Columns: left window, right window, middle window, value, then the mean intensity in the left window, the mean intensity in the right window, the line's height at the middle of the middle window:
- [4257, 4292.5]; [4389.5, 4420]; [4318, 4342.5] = -0.03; 3.09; 3.8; 3.4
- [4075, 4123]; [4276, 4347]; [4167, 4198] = 0.08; 3.14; 3.15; 3.14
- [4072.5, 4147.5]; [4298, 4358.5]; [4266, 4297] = 0.06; 3.11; 3.31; 3.27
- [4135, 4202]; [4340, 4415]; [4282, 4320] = 0.14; 2.94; 3.61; 3.37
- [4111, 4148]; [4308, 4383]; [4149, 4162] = 0.11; 3.13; 3.55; 3.19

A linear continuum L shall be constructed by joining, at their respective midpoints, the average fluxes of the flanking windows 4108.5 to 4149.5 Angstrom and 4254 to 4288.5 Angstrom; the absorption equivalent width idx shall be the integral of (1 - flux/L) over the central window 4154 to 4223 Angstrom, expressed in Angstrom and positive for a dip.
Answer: 1.79 Angstrom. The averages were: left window 3.12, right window 3.13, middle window 3.04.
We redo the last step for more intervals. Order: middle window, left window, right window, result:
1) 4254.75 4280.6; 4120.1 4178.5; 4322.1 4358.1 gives 1.1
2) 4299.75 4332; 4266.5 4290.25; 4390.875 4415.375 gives 1.4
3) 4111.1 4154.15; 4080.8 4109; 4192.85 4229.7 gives 0.8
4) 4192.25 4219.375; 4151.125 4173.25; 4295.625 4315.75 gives -3.0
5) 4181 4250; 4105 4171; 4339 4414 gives 0.9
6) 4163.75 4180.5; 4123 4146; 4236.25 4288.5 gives 1.9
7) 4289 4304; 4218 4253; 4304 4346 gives 2.6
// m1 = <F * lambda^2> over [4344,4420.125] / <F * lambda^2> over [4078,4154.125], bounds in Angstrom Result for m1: 1.34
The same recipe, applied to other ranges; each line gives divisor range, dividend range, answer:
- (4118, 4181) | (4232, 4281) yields 1.15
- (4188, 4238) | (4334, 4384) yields 1.22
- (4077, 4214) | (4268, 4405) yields 1.20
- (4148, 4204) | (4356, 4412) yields 1.36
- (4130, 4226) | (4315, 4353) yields 1.27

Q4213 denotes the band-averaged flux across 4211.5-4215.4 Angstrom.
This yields 3.53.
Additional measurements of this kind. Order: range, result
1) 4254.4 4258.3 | 3.28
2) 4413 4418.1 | 4.06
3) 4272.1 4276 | 2.96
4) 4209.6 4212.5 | 3.35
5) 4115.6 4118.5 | 3.37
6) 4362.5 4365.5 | 3.84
